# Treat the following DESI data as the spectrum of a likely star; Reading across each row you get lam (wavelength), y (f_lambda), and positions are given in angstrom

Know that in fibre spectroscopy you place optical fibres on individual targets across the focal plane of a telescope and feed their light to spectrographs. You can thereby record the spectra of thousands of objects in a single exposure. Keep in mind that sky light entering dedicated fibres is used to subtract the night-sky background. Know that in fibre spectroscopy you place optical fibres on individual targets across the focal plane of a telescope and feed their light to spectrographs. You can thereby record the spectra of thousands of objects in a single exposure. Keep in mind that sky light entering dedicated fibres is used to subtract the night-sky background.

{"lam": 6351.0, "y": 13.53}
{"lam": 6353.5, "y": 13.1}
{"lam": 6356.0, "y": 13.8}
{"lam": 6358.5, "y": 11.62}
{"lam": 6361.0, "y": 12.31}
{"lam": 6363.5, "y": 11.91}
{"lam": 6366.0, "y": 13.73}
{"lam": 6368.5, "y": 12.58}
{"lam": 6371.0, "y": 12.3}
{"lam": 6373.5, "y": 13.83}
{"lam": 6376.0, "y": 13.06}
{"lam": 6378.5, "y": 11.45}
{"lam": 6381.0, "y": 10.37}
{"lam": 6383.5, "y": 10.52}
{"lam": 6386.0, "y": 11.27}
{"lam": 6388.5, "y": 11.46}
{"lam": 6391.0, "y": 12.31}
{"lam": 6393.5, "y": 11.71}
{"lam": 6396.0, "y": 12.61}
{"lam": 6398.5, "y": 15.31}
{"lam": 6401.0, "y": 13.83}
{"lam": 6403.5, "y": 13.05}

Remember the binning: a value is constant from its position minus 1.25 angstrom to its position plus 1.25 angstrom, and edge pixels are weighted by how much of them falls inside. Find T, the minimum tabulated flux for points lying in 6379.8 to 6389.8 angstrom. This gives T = 10.37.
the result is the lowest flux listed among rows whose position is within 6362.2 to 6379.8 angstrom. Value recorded 11.45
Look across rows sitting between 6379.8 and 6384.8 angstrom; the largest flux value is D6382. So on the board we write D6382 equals 10.52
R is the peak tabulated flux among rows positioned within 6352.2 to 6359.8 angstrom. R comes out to 13.8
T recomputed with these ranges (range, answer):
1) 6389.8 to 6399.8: 11.71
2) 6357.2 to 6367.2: 11.62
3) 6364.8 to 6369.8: 12.58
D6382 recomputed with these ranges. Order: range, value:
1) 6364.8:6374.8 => 13.83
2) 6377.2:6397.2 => 12.61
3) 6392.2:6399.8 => 15.31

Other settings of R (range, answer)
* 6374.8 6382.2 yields 13.06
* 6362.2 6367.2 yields 13.73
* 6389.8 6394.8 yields 12.31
